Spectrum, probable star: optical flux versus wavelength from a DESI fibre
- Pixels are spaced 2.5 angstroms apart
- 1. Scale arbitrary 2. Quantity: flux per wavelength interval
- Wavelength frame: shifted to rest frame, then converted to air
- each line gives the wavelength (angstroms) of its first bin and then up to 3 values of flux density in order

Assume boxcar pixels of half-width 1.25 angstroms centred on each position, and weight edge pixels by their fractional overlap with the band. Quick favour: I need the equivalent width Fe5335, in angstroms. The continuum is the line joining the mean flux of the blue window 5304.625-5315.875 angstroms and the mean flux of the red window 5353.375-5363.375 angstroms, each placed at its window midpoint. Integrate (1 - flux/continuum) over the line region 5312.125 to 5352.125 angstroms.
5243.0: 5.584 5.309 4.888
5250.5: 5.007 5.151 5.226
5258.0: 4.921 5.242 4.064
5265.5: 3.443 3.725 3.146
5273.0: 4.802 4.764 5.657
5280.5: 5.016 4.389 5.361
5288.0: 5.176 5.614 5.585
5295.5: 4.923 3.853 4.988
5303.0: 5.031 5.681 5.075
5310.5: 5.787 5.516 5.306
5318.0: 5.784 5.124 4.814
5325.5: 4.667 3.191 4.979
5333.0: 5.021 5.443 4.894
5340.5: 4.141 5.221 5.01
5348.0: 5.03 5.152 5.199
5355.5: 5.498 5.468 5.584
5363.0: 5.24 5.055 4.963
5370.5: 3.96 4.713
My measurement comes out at 3.7 angstroms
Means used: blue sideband 5.48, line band 4.95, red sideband 5.44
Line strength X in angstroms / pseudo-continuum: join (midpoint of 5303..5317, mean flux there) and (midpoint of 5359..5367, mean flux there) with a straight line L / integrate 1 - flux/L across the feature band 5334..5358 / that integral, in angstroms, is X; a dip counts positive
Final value 1.1 angstroms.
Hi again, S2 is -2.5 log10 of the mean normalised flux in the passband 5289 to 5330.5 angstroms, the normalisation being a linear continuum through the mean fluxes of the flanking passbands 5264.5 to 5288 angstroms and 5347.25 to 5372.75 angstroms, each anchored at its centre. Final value -0.07 mag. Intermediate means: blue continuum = 4.53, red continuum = 5.1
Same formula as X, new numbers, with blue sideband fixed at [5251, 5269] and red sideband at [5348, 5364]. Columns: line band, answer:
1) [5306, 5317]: -1.03 angstroms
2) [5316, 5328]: 0.35 angstroms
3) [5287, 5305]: -0.72 angstroms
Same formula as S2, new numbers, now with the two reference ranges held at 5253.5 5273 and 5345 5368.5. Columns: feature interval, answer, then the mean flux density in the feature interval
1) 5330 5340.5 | 0.01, 4.98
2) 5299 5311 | -0.11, 5.25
